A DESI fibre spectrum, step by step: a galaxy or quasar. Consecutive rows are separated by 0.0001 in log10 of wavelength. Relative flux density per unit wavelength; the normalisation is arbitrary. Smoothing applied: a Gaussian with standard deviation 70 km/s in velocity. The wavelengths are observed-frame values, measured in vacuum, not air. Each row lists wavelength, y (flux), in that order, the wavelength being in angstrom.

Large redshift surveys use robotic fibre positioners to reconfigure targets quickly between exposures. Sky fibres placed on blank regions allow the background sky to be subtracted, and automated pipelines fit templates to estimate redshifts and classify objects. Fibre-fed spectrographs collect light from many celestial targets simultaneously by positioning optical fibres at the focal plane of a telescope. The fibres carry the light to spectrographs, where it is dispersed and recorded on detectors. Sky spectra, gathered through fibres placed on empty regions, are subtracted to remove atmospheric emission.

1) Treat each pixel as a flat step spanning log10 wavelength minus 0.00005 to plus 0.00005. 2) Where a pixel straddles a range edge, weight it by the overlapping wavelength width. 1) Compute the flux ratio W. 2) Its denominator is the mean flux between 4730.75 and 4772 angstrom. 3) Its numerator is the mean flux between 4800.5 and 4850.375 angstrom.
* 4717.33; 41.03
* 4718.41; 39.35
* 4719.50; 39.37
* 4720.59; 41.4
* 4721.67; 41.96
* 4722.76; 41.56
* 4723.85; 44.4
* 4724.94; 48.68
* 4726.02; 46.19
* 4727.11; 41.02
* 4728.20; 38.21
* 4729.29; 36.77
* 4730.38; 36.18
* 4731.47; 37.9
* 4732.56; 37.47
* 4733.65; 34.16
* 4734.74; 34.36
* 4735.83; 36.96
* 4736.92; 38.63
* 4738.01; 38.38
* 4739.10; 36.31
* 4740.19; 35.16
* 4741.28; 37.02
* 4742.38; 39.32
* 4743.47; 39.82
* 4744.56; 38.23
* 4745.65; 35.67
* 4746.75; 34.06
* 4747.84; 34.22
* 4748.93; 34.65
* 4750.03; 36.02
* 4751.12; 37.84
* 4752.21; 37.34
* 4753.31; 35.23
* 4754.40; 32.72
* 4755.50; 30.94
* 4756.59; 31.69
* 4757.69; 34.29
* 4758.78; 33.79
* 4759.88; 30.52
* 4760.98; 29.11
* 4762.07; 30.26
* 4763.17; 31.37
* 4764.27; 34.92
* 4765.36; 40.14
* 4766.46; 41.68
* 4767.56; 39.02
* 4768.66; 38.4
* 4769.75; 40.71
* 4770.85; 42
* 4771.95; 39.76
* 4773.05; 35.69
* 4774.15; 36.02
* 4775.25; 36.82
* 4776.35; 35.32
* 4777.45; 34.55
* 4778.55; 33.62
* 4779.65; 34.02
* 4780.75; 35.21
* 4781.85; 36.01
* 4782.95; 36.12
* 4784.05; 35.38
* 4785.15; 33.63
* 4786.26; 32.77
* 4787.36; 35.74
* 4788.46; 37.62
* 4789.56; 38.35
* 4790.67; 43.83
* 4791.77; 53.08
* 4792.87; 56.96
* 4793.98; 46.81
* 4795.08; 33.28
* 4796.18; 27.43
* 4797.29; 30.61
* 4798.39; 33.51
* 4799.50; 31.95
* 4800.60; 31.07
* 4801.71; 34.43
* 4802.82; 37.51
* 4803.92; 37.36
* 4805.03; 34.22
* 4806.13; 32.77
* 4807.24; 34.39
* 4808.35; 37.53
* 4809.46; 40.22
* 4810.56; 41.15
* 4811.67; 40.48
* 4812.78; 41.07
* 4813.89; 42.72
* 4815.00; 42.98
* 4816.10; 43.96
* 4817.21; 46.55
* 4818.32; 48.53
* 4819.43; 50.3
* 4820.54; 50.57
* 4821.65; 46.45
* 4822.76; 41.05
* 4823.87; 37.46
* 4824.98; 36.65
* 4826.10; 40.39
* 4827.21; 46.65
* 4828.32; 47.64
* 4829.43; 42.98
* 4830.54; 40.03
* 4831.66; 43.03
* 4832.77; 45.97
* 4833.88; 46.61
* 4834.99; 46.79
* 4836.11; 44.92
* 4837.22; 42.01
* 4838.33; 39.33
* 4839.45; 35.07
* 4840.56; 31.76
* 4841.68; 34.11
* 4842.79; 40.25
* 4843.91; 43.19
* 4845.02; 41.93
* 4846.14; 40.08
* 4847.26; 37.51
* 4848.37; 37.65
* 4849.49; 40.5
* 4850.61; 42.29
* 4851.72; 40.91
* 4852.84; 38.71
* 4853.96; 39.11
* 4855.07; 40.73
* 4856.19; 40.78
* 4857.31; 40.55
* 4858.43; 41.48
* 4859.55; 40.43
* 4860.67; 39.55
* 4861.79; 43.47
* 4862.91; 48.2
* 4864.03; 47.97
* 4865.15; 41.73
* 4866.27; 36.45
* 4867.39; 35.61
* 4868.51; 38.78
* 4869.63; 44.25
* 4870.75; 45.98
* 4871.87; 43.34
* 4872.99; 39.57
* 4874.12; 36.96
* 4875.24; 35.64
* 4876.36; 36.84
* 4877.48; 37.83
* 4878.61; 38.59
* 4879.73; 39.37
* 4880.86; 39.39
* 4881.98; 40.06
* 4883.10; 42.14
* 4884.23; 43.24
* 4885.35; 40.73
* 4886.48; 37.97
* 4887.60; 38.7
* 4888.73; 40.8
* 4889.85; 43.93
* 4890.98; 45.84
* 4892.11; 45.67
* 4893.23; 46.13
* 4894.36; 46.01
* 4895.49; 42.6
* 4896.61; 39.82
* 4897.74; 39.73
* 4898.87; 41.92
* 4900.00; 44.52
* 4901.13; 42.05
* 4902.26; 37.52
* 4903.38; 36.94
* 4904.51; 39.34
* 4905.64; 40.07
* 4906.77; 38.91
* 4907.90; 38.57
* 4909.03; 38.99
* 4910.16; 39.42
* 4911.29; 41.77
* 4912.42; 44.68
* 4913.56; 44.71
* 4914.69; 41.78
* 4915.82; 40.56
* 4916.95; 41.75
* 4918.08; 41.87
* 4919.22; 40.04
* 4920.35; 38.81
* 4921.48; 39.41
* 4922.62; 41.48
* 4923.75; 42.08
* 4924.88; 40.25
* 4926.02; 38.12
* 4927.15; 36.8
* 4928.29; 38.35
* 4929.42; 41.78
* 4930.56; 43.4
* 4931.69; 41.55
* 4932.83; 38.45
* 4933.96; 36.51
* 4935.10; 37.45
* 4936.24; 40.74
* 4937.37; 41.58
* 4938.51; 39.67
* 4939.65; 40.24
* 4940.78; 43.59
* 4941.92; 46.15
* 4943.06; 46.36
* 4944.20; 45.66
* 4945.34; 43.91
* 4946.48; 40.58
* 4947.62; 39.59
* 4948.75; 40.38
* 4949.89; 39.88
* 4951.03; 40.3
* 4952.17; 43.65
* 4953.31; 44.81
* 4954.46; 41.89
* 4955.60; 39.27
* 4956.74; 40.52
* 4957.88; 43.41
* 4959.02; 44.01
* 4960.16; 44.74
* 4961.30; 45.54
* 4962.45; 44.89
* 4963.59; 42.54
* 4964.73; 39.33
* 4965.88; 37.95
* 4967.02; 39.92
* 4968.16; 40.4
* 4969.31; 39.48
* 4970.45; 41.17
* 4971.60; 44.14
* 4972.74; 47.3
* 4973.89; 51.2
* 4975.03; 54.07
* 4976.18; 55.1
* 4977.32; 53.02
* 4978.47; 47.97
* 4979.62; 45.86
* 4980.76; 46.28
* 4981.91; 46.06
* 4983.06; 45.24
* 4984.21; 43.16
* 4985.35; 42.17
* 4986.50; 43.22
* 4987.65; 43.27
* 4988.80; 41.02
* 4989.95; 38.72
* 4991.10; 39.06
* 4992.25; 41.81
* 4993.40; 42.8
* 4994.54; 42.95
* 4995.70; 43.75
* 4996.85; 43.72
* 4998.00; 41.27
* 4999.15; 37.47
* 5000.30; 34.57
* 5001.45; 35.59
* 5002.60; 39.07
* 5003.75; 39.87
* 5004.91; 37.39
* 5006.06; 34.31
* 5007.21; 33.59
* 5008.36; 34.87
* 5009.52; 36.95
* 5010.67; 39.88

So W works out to 1.14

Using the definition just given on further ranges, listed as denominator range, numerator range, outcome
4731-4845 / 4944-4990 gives 1.14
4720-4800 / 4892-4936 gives 1.10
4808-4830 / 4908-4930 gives 0.94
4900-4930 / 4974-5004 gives 1.08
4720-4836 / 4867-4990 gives 1.09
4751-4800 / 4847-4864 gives 1.13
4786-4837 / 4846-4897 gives 1.00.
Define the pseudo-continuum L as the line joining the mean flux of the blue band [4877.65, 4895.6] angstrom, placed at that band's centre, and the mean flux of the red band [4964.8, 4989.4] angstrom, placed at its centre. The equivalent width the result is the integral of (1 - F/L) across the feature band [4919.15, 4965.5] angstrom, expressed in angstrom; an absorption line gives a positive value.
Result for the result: 2.5 angstrom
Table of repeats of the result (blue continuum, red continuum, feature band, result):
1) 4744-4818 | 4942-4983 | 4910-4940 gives 1.46 angstrom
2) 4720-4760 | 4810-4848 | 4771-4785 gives 1.29 angstrom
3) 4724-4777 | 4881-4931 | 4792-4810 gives 0.75 angstrom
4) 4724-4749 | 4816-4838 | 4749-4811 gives 7.19 angstrom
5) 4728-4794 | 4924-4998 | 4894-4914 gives 0.07 angstrom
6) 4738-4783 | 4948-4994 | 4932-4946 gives 0.25 angstrom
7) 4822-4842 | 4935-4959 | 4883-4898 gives -0.26 angstrom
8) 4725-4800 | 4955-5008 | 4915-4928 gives 0.27 angstrom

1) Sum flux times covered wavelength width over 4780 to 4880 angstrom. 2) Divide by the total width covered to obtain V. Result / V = 40.1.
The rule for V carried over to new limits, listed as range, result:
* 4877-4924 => 41.1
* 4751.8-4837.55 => 38.7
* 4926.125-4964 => 41.7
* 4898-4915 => 40.7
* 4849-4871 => 41.3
